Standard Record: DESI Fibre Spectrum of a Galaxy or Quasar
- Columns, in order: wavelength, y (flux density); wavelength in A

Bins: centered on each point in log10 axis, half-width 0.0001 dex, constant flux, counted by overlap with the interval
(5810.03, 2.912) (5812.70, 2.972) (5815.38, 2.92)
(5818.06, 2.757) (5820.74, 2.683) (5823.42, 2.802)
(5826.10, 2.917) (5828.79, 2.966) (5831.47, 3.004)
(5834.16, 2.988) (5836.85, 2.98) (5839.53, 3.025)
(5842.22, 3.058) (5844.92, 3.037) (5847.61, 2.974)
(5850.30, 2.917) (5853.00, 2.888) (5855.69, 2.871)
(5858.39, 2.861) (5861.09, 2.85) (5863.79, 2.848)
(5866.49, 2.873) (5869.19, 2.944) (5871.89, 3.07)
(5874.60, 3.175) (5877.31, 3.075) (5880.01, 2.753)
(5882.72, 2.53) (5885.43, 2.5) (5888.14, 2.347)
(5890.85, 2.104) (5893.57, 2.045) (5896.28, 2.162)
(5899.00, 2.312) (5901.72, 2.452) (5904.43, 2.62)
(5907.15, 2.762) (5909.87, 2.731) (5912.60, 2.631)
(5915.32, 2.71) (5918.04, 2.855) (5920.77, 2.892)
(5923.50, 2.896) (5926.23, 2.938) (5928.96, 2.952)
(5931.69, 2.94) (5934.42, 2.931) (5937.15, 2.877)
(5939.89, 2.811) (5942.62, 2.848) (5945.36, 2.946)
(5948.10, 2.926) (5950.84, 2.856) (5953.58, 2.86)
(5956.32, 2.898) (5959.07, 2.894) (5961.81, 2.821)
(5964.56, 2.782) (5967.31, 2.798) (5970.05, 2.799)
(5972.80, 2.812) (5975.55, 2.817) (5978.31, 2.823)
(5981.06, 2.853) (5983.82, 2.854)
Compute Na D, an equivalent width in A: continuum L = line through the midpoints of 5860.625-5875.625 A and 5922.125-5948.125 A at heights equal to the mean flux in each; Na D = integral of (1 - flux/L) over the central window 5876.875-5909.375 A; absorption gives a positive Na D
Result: 5.3 A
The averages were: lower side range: 2.96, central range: 2.46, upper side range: 2.91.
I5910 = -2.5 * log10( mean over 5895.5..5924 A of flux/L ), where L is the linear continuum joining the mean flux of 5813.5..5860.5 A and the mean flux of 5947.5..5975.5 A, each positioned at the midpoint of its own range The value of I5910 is 0.09 mag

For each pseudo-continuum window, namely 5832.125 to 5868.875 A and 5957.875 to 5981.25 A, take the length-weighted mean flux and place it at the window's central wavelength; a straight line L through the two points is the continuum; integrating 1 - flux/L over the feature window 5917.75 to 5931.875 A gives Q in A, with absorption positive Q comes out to -0.25 A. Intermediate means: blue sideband 2.94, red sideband 2.82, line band 2.91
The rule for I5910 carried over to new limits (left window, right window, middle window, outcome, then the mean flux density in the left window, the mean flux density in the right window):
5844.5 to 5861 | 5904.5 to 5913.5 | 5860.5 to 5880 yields -0.05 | 2.91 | 2.7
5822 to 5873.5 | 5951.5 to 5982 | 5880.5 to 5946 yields 0.09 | 2.94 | 2.83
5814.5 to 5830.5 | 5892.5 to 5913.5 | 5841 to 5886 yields -0.10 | 2.84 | 2.47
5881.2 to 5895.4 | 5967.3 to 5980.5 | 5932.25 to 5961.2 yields -0.09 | 2.31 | 2.81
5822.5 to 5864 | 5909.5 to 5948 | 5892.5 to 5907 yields 0.22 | 2.94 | 2.86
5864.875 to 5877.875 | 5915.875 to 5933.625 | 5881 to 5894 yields 0.27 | 3.02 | 2.9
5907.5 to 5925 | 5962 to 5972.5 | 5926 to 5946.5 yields -0.04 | 2.78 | 2.8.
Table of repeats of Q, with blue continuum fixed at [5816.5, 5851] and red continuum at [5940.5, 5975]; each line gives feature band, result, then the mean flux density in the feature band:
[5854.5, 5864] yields 0.19 A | 2.86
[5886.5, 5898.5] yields 2.95 A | 2.18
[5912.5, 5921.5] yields 0.30 A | 2.78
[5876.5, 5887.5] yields 0.87 A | 2.67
